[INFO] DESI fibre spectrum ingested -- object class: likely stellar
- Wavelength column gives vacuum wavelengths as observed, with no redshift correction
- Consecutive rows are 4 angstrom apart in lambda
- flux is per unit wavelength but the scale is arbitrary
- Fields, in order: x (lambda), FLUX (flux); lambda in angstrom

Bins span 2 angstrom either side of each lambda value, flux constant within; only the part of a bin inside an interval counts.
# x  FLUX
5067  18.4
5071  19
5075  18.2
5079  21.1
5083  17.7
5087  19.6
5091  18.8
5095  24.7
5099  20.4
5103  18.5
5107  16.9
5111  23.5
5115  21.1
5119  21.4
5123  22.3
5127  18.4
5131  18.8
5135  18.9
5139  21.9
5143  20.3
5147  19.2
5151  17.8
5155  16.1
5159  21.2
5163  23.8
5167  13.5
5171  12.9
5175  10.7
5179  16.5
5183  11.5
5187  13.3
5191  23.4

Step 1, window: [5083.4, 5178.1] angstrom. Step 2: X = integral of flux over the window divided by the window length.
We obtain 19.1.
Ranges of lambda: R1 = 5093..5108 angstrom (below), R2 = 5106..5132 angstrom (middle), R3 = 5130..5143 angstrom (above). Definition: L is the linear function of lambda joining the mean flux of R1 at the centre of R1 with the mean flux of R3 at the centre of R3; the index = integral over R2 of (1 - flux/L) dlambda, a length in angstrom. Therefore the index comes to -0.5 angstrom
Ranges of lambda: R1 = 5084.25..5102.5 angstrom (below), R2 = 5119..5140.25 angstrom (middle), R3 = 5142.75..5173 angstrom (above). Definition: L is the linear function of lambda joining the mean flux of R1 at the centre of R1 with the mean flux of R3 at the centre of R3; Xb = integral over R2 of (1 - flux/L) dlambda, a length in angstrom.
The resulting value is -1.13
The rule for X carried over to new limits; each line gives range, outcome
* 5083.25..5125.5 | 20.6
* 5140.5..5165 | 19.8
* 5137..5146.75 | 20.8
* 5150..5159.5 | 18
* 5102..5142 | 20.2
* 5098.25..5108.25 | 18.5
